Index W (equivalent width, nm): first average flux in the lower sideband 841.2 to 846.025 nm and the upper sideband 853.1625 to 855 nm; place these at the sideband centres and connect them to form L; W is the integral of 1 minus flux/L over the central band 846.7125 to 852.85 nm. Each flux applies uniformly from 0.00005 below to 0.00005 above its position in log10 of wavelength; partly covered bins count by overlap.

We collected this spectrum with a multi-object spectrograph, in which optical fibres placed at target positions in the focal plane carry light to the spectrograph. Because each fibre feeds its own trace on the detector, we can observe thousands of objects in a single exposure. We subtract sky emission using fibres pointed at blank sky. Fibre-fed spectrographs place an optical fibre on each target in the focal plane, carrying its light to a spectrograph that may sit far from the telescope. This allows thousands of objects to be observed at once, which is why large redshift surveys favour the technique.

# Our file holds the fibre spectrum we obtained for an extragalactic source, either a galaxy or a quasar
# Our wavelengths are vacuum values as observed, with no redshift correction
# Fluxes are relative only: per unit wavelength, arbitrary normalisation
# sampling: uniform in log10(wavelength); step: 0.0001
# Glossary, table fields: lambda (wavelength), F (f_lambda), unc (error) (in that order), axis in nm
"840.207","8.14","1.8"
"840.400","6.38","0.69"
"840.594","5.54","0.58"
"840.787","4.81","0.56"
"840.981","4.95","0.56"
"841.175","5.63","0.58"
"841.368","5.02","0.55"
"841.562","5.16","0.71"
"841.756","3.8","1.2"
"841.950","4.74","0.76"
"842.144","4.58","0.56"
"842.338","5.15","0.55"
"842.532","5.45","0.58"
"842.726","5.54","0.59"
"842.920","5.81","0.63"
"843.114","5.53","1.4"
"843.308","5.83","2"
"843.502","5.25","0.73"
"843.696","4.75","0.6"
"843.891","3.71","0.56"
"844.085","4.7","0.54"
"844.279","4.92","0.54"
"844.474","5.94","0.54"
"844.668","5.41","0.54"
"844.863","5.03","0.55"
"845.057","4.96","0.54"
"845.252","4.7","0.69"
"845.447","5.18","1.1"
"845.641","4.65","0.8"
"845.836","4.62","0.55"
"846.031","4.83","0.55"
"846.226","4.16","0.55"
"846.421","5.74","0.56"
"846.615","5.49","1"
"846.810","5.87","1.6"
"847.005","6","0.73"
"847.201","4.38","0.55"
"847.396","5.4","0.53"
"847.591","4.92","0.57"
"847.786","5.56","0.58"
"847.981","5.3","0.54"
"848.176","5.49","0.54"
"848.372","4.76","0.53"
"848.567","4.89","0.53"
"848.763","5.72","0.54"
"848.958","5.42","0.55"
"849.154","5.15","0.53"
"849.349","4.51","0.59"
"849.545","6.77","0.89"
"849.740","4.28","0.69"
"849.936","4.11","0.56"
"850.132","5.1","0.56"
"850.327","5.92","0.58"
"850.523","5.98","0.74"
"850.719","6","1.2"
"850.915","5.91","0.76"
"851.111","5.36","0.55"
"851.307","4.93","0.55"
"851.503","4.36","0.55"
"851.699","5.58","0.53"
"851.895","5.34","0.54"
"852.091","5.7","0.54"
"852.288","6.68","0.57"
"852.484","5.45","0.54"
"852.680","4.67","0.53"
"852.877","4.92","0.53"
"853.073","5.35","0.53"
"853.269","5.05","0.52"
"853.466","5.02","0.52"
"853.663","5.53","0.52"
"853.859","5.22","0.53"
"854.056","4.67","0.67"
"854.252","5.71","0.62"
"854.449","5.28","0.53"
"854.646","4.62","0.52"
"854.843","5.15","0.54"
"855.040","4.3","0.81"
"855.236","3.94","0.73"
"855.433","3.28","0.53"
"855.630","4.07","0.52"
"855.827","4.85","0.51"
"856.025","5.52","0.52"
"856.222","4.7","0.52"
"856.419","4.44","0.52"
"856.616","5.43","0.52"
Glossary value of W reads -0.31 nm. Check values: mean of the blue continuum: 5.02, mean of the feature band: 5.33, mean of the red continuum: 5.11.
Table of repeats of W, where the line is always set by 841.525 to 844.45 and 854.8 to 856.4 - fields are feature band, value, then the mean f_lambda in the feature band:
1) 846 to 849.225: -0.296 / 5.25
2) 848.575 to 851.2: -0.379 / 5.38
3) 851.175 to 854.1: -0.421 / 5.24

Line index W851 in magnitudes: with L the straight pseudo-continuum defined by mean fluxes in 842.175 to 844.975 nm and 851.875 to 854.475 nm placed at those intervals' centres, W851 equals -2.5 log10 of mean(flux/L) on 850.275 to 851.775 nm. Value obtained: -0.038 mag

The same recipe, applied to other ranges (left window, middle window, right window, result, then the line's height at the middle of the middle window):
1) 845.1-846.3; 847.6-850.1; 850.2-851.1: 0.06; 5.45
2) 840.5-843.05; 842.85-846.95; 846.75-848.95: 0.02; 5.2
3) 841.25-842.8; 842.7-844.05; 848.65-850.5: -0.04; 4.99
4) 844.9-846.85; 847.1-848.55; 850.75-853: 0.00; 5.12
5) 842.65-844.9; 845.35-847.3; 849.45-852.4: 0.04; 5.3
